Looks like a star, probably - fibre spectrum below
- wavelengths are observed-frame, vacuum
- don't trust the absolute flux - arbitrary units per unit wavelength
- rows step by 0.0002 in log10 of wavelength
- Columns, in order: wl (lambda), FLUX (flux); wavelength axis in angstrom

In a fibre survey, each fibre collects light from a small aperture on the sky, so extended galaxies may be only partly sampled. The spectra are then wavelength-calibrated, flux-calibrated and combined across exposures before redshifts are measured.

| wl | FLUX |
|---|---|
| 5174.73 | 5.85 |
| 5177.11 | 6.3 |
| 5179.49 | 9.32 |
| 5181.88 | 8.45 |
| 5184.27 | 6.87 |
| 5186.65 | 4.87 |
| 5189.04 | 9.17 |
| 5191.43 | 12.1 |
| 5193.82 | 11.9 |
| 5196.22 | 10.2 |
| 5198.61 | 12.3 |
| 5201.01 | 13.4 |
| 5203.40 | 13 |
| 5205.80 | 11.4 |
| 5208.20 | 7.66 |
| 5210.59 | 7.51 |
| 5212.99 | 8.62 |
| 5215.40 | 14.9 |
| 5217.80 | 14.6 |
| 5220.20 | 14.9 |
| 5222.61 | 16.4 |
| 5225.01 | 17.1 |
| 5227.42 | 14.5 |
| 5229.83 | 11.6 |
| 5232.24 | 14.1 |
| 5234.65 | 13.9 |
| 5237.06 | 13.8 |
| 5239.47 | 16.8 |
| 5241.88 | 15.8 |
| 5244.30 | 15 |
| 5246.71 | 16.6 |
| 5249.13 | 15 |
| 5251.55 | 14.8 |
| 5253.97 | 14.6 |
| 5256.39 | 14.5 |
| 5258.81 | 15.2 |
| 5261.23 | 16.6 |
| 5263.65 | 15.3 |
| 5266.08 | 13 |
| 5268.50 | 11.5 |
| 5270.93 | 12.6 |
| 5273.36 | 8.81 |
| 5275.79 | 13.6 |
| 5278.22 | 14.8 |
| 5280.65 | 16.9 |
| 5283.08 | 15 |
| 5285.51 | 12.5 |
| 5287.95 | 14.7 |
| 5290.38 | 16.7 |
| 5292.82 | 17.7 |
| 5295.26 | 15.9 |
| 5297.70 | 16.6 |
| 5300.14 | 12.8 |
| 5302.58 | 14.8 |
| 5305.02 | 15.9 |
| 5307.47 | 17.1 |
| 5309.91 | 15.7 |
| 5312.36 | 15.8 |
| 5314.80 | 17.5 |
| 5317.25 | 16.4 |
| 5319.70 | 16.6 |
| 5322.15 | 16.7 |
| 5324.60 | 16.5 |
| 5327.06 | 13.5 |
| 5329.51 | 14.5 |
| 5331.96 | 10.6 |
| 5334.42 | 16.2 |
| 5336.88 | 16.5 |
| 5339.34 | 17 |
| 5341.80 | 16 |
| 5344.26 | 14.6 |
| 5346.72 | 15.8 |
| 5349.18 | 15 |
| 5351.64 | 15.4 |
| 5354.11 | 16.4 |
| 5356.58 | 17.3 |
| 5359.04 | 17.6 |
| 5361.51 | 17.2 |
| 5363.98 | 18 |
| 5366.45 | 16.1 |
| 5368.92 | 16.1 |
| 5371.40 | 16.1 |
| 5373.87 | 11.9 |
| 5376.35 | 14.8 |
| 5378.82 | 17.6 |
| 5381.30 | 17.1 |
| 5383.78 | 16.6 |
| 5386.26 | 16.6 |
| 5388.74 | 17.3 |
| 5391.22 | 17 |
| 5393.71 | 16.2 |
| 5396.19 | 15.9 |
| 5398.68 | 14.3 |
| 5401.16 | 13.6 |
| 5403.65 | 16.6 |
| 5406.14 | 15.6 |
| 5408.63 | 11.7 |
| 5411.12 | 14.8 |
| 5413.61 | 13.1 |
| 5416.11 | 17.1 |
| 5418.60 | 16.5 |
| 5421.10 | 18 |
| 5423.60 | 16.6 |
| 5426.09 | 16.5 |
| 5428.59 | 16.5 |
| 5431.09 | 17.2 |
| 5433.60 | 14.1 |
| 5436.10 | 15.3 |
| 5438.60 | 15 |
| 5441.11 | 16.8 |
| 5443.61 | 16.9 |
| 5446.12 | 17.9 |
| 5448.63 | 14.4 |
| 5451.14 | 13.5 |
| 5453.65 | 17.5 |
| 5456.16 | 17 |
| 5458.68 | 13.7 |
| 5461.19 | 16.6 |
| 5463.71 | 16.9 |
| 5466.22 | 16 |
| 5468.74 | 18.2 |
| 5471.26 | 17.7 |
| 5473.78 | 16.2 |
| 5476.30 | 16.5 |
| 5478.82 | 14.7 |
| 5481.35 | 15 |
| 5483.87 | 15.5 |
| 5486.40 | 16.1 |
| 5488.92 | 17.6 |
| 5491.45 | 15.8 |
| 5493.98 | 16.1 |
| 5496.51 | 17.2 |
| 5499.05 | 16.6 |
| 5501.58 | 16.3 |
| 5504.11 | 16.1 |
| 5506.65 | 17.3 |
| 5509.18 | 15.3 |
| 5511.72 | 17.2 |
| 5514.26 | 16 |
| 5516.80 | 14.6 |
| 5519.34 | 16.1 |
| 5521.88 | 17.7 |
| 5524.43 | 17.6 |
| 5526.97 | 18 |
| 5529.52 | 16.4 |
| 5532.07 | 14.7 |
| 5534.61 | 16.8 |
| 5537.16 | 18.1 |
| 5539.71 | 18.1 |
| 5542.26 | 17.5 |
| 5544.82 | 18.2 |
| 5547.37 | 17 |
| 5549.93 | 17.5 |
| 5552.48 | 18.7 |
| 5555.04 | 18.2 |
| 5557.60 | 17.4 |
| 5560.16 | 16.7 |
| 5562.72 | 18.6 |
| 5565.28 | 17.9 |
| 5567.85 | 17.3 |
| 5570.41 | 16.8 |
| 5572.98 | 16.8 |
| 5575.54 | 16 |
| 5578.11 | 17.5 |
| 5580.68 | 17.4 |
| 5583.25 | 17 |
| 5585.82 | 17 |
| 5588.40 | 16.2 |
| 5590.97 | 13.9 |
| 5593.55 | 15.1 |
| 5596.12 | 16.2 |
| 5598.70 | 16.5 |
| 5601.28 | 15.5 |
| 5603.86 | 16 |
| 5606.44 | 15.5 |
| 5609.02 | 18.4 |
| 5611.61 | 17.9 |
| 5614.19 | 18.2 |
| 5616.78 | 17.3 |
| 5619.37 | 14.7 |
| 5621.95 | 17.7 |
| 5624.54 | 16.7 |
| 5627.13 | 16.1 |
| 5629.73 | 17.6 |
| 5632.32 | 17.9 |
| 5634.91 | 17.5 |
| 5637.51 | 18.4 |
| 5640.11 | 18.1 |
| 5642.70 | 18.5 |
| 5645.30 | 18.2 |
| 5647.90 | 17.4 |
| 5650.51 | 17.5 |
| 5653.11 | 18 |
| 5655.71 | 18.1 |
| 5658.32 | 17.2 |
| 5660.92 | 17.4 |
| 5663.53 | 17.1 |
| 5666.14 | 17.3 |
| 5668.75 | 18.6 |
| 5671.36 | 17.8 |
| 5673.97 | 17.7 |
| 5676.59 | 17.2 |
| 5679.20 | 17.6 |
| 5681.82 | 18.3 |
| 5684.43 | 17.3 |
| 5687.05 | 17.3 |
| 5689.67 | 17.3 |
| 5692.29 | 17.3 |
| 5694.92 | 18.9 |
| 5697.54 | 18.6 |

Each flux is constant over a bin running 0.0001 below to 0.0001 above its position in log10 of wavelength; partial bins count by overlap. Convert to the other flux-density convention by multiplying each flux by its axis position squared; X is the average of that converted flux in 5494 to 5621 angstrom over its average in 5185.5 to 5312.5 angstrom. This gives 1.4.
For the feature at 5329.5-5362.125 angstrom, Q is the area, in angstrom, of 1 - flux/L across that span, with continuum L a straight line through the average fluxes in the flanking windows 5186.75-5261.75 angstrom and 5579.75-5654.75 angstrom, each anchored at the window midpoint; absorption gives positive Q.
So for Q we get -2.9 angstrom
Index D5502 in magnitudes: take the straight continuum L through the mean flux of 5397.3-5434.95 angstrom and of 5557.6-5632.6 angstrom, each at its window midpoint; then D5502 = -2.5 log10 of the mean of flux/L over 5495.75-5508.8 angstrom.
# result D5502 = -0.03 mag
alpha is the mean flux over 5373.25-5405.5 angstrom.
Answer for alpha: 15.9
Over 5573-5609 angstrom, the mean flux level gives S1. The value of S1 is 16.2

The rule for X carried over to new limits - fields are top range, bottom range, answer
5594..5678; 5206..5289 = 1.44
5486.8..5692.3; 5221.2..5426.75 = 1.22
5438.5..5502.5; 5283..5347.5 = 1.11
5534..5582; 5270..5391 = 1.22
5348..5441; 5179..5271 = 1.32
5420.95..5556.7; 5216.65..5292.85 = 1.24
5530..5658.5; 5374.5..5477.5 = 1.14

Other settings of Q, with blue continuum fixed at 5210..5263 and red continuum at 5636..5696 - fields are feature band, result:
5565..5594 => 0.9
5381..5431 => -0.3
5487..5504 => -0.1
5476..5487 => 0.6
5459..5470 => -0.3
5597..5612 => 0.6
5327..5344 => 0.3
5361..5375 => -0.3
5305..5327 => -1.8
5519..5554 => -1.2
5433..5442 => 0.4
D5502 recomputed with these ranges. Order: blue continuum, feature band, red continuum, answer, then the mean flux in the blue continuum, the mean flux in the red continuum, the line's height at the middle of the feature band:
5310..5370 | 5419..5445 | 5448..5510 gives -0.01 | 16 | 16.2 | 16.1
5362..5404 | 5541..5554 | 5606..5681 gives -0.05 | 16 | 17.5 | 17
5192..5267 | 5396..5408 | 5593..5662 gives 0.02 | 13.7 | 17.2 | 15.2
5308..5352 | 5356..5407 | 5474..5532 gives -0.02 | 15.6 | 16.3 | 15.8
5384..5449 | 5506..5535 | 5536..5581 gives 0.04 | 15.9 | 17.5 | 17.1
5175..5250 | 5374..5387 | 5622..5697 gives -0.14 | 12.1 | 17.7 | 14.2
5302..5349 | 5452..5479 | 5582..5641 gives -0.02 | 15.7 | 16.7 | 16.2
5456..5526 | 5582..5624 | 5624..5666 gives 0.05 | 16.3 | 17.6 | 17.3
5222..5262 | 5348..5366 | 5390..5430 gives -0.08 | 15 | 15.6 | 15.4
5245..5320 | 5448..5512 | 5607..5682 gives 0.01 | 15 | 17.6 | 16.4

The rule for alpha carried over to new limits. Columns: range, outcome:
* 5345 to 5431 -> 16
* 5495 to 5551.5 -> 16.8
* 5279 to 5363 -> 15.8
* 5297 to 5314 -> 15.6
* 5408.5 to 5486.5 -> 16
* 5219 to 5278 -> 14.4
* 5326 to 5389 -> 15.8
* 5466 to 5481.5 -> 16.4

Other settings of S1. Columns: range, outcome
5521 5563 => 17.5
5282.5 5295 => 15.4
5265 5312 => 14.6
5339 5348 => 15.7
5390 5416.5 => 15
